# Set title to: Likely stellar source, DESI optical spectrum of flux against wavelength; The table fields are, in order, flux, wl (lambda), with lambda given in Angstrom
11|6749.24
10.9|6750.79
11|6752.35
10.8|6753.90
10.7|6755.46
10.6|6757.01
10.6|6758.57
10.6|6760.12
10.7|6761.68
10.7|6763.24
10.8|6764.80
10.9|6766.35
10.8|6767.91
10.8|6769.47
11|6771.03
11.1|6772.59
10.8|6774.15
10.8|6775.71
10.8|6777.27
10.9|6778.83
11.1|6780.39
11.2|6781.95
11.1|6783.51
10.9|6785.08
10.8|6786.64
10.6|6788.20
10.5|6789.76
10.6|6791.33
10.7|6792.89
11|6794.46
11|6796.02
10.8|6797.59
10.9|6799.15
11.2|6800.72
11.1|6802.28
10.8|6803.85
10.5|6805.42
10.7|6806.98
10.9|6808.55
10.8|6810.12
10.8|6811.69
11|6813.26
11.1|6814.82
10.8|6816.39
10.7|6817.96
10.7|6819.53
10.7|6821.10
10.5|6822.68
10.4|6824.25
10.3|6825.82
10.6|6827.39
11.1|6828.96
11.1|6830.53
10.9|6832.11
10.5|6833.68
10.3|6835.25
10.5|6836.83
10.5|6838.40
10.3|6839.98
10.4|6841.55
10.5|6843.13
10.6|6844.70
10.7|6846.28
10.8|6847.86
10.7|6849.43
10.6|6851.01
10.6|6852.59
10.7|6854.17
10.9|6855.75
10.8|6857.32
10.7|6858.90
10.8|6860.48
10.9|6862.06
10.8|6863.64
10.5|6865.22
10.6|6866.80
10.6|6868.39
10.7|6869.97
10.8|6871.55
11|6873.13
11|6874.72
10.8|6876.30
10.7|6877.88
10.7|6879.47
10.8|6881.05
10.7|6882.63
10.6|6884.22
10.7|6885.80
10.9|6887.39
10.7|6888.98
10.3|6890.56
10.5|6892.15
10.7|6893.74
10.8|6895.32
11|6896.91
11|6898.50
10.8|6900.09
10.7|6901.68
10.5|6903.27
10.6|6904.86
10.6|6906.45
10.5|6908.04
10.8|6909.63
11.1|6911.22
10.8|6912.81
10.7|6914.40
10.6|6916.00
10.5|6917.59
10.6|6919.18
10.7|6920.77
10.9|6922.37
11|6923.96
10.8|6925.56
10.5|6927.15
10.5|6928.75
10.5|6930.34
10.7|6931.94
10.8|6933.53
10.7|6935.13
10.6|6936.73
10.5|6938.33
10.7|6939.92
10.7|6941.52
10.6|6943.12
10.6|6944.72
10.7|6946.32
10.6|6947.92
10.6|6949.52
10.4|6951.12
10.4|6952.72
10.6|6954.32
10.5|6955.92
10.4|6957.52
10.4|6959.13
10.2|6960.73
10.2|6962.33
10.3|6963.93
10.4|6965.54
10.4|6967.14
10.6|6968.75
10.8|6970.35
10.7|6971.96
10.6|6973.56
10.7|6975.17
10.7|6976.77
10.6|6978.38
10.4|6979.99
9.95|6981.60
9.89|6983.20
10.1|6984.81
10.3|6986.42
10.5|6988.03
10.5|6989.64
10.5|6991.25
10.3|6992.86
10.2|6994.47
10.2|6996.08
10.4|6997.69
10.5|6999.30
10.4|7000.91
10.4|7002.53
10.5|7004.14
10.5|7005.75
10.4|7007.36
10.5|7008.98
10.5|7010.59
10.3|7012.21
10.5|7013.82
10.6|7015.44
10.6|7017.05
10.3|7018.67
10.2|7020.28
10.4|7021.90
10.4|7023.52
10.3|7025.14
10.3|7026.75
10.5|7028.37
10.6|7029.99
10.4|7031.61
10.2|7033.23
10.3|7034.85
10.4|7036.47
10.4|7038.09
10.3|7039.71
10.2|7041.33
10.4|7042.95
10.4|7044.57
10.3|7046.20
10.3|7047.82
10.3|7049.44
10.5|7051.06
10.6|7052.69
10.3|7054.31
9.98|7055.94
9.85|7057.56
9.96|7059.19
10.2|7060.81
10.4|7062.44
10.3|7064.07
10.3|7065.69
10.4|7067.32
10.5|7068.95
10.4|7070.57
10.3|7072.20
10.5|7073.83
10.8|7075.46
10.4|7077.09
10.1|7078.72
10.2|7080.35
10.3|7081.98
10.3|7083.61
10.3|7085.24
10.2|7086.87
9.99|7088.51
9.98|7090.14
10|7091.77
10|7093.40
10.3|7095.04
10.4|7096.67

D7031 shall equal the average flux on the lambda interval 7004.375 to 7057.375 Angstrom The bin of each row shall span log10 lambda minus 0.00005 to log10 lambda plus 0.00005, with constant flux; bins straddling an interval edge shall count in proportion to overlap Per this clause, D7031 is 10.4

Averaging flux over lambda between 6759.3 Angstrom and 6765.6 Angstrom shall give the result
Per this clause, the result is 10.7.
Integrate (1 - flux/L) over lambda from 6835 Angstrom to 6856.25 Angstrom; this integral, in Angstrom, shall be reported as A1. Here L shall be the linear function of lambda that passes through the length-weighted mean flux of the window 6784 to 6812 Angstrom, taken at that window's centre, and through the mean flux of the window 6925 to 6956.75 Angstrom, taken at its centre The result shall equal 0.3 Angstrom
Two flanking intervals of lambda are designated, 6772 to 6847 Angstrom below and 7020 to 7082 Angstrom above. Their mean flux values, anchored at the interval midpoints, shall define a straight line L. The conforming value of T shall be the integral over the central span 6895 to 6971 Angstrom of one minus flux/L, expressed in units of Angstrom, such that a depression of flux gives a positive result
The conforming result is -0.6 Angstrom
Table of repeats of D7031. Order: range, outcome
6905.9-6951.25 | 10.7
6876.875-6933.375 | 10.7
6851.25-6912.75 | 10.7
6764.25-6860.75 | 10.8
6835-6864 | 10.6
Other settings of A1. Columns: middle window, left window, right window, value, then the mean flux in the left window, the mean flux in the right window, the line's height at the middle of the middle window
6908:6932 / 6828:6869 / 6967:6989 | -0.4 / 10.7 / 10.4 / 10.5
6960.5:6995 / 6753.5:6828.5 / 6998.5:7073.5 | 0.2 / 10.8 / 10.4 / 10.5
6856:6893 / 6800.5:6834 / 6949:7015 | -0.2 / 10.8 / 10.4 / 10.7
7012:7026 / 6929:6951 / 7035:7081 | 0.0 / 10.6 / 10.3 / 10.4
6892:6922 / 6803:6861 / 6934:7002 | -0.4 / 10.7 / 10.5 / 10.6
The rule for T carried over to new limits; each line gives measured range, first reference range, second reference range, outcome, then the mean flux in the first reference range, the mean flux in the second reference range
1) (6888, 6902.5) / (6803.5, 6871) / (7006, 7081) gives -0.18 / 10.7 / 10.4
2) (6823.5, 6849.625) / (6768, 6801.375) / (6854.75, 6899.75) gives 0.51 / 10.9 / 10.8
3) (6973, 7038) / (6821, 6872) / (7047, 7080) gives 0.07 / 10.6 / 10.3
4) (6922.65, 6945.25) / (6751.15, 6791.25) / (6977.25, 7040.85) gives -0.32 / 10.8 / 10.4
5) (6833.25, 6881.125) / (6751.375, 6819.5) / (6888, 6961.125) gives 0.29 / 10.8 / 10.6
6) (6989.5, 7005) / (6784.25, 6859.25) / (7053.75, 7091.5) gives 0.01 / 10.7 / 10.3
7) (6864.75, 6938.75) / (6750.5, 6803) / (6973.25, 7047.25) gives -0.74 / 10.8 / 10.4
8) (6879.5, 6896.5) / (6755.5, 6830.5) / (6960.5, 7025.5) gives -0.10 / 10.8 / 10.4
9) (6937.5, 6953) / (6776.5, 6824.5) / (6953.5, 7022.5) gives -0.11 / 10.8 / 10.4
